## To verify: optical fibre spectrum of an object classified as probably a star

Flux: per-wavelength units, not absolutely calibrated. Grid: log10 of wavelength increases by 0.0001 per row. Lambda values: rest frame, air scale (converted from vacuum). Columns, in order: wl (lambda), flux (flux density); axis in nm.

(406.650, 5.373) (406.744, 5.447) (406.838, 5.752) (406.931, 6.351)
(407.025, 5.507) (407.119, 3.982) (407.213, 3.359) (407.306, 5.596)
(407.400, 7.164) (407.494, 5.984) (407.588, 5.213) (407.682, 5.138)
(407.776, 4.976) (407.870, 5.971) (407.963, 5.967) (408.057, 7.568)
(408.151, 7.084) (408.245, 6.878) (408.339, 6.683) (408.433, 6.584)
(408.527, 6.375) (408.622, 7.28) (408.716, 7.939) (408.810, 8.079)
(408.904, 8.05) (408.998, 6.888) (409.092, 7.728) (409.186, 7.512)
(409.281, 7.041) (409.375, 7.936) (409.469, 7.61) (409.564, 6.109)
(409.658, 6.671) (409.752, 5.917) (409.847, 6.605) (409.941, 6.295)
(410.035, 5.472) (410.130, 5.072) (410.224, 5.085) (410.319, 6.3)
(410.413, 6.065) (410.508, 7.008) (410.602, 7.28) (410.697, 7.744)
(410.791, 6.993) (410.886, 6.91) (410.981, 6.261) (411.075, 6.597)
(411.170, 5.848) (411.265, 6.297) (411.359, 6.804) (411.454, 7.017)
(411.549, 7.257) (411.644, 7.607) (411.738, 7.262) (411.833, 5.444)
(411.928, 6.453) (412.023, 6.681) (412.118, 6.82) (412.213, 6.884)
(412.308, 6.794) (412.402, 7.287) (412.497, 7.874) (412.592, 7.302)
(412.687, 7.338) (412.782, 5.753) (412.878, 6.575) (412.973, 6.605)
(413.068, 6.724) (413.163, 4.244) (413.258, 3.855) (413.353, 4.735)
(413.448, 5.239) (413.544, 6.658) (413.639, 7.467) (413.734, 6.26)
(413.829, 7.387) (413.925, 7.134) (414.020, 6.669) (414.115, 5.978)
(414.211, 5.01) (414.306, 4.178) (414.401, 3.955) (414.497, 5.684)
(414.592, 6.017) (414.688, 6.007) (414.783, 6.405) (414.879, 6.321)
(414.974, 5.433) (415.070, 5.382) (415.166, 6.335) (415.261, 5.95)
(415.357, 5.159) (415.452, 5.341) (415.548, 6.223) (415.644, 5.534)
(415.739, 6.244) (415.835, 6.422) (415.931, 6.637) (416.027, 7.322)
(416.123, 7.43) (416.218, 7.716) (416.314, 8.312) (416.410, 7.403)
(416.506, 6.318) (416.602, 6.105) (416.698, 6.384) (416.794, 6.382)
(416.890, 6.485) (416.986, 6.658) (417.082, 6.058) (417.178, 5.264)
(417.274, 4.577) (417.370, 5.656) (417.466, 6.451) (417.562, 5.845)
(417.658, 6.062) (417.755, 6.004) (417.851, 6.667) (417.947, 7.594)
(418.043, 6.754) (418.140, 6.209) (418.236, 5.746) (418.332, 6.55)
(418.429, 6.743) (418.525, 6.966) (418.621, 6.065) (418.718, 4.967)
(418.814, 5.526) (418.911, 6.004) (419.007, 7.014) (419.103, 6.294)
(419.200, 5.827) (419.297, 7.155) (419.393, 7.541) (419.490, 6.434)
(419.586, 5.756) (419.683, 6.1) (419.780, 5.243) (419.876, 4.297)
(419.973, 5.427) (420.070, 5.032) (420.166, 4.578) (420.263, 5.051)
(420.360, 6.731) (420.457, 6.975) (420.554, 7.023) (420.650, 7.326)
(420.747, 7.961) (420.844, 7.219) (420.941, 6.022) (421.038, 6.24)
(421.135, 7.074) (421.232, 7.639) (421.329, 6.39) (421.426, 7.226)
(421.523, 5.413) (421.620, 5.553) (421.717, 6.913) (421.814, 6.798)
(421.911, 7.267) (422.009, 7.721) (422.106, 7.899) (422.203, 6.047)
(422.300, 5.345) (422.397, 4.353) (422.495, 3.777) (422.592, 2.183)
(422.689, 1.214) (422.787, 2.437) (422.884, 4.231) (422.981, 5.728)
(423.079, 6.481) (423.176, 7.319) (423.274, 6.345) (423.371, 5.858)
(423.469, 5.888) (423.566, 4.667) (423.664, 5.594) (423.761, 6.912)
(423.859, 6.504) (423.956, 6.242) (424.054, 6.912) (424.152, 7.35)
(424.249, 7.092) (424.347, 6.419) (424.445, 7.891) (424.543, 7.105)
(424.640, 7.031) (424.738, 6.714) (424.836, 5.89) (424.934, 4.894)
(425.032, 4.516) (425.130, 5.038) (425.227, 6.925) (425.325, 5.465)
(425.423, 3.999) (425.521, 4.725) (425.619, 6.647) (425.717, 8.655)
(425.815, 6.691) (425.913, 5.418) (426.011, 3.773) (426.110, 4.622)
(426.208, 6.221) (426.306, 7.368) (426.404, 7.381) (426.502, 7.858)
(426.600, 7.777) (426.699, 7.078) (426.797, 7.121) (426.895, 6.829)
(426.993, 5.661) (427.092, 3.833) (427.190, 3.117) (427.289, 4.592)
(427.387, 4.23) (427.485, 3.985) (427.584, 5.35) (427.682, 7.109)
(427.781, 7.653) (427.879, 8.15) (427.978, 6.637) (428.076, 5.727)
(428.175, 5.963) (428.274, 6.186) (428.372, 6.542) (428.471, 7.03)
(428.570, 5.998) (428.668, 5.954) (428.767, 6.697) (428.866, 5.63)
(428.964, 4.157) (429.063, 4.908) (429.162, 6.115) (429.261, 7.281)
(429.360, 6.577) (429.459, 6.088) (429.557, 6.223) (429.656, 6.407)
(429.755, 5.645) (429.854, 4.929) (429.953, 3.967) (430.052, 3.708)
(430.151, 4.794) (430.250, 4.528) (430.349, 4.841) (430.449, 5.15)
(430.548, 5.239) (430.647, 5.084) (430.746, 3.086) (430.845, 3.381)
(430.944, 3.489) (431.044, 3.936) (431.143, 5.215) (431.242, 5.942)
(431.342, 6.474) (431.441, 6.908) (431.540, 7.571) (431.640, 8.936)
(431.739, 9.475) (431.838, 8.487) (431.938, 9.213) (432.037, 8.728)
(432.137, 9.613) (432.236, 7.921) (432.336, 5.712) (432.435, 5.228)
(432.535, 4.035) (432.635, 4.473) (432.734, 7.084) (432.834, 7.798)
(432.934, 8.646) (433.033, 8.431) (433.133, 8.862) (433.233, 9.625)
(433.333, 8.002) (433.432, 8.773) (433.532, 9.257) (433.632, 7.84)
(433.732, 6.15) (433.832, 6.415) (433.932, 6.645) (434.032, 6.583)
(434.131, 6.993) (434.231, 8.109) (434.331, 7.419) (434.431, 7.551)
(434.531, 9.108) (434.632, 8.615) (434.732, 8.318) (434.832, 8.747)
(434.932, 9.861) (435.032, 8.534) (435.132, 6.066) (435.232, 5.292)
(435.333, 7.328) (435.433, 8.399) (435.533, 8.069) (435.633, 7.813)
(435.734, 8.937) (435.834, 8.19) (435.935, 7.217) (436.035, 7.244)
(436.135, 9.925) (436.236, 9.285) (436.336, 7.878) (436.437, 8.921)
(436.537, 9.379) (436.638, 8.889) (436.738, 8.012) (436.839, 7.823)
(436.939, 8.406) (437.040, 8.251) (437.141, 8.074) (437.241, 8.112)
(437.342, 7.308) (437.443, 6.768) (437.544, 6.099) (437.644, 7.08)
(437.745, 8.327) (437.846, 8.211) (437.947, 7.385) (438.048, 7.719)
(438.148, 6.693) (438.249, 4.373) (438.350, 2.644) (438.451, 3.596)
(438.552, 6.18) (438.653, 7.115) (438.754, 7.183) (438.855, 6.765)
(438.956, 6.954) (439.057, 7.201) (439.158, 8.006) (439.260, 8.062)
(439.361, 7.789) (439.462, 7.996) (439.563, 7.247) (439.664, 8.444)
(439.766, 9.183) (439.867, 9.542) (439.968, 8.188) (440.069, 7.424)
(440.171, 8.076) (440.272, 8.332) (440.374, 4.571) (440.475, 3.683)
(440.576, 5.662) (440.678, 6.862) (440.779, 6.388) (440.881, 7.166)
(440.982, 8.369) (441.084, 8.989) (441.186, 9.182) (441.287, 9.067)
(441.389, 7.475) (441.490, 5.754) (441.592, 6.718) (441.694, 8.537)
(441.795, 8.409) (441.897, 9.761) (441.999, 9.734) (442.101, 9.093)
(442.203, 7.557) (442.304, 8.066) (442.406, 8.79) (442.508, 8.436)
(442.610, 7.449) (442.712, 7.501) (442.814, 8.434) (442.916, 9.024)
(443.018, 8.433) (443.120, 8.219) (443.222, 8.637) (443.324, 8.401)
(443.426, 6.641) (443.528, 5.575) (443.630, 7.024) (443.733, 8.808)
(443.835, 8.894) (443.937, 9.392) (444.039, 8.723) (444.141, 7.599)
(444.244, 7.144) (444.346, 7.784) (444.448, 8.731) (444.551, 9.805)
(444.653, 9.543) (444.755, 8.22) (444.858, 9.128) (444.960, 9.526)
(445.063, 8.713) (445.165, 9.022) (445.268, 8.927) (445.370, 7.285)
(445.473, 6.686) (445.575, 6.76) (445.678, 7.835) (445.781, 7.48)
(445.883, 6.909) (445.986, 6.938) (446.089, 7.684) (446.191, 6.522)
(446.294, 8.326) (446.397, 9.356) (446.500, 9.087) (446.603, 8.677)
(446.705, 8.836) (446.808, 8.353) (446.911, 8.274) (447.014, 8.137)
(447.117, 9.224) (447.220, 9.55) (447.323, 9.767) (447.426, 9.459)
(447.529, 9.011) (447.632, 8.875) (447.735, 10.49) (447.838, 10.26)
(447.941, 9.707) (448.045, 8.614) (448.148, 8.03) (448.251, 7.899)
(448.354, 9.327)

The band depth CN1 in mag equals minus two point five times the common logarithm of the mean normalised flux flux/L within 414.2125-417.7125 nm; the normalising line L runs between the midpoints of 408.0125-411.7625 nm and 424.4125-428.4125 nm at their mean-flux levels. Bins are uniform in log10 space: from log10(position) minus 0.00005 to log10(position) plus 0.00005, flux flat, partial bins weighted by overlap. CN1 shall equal 0.08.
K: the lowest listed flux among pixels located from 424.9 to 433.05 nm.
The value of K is 3.086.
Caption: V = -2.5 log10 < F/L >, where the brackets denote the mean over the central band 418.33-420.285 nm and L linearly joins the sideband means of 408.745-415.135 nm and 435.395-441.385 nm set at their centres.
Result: 0.14 mag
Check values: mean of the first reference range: 6.45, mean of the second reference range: 7.53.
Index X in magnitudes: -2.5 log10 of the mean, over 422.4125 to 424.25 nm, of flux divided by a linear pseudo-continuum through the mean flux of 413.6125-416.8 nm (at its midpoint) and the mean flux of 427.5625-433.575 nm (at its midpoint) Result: 0.18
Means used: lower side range 6.24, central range 5.35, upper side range 6.41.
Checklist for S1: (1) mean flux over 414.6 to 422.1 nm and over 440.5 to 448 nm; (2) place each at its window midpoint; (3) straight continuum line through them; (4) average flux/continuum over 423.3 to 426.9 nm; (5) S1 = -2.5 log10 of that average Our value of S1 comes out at 0.09 mag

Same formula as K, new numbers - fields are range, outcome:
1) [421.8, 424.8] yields 1.214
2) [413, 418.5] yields 3.855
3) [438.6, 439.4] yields 6.765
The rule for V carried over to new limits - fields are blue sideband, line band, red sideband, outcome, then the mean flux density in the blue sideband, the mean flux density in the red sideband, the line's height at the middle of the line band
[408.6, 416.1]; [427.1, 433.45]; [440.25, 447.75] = 0.19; 6.43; 8.12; 7.39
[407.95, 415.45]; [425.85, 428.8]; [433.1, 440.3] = 0.19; 6.47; 7.7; 7.24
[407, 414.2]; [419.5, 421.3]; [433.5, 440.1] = 0.11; 6.48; 7.62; 6.91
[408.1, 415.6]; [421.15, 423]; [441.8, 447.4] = 0.26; 6.45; 8.31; 7.03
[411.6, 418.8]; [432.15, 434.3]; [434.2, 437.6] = 0.07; 6.26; 8.05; 7.82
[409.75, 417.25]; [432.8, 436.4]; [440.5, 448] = -0.05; 6.32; 8.27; 7.66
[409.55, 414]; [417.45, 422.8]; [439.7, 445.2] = 0.14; 6.47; 8.06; 6.91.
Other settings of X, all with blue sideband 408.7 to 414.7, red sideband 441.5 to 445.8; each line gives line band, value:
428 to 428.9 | 0.19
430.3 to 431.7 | 0.36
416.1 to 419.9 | 0.09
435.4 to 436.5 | -0.07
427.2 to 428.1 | 0.26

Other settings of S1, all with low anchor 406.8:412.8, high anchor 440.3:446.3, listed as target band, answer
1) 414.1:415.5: 0.22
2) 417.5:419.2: 0.10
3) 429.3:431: 0.44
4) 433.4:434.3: 0.02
